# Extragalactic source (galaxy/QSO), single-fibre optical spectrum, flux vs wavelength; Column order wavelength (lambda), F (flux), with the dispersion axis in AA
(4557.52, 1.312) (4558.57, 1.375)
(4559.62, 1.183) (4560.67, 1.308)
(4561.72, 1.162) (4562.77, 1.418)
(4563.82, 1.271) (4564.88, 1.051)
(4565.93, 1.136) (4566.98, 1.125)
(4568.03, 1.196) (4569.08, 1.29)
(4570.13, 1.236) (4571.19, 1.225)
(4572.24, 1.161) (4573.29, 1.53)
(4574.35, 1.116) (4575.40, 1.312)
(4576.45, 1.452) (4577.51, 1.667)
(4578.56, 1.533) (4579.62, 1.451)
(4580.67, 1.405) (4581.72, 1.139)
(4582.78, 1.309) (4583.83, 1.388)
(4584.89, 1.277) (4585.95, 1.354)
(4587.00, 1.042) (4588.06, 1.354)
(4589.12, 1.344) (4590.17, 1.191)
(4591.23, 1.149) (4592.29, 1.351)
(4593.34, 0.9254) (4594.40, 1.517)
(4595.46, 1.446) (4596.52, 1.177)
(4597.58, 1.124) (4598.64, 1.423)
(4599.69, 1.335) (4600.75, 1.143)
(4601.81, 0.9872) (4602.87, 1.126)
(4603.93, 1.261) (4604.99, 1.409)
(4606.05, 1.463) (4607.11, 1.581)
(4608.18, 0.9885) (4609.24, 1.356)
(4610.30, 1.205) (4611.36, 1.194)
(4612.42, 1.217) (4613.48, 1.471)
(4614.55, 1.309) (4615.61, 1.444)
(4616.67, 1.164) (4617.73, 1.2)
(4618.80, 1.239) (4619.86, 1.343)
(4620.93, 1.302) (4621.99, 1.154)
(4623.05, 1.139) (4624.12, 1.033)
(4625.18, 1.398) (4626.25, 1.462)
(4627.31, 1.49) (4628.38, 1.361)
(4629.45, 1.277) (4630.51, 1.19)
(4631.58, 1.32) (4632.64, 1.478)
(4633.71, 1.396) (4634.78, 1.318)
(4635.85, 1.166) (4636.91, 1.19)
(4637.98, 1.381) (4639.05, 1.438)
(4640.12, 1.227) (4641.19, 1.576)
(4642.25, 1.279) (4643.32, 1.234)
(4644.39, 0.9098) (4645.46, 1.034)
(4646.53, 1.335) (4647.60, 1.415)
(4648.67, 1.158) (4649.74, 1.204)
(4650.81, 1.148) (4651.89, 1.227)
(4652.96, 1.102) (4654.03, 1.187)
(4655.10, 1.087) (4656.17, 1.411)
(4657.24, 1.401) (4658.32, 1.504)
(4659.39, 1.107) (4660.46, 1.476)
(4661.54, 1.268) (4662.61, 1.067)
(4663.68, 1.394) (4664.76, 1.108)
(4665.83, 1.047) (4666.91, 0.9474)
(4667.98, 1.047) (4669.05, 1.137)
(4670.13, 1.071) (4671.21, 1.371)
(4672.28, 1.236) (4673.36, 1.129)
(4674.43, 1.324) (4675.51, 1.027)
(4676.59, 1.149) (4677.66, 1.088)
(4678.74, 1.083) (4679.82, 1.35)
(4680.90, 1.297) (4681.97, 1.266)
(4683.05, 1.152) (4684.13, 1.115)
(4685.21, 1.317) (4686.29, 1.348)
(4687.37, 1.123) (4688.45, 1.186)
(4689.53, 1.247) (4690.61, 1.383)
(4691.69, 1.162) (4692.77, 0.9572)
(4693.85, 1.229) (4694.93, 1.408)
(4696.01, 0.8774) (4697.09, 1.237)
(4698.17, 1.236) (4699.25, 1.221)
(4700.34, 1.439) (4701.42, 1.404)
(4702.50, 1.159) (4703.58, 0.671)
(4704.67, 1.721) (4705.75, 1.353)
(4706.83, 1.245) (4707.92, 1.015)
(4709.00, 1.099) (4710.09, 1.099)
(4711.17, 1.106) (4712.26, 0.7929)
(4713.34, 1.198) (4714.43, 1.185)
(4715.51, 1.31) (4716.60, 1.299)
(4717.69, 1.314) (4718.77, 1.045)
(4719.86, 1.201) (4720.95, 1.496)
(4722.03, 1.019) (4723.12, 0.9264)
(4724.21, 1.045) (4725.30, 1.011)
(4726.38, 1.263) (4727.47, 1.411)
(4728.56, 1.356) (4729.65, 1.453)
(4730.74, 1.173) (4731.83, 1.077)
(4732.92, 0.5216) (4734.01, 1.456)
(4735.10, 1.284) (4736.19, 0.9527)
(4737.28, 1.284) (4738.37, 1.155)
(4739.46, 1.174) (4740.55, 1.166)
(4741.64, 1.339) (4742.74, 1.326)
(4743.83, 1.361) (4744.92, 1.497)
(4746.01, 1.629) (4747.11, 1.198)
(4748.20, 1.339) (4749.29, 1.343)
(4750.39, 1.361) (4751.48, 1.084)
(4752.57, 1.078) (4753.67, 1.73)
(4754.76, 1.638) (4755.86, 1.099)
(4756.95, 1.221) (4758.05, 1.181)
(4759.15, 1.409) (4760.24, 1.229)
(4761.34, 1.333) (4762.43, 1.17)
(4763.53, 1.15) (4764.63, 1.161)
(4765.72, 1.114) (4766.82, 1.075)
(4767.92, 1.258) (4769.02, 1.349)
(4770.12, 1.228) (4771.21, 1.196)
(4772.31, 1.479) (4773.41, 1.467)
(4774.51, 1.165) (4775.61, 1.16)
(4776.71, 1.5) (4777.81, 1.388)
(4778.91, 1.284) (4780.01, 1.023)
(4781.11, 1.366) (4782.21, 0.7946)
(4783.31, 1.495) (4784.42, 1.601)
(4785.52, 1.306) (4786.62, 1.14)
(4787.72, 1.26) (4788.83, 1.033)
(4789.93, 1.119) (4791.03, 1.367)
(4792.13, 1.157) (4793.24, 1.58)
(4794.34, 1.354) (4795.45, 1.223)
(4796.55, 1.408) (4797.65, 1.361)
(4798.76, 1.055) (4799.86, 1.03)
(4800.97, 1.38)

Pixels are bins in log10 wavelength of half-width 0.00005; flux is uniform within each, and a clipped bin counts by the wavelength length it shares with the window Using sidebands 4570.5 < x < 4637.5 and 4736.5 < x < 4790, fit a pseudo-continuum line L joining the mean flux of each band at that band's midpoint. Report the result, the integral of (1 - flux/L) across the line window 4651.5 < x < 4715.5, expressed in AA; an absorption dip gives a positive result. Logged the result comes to 4.3 AA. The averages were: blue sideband 1.29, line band 1.2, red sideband 1.27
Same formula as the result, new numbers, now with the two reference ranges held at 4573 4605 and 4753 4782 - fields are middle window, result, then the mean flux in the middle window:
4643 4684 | 2.9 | 1.2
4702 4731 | 2.2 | 1.18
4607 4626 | 0.5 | 1.26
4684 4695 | 0.5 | 1.22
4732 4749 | 0.5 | 1.24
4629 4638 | -0.1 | 1.3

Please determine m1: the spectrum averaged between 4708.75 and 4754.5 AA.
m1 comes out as 1.22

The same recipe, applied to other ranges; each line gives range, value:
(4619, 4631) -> 1.29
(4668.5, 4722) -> 1.2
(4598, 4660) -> 1.27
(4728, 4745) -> 1.22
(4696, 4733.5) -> 1.18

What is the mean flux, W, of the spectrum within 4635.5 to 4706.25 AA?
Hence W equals 1.22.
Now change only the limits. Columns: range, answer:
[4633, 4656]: 1.24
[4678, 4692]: 1.23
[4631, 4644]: 1.33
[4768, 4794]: 1.28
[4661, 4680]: 1.15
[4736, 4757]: 1.31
